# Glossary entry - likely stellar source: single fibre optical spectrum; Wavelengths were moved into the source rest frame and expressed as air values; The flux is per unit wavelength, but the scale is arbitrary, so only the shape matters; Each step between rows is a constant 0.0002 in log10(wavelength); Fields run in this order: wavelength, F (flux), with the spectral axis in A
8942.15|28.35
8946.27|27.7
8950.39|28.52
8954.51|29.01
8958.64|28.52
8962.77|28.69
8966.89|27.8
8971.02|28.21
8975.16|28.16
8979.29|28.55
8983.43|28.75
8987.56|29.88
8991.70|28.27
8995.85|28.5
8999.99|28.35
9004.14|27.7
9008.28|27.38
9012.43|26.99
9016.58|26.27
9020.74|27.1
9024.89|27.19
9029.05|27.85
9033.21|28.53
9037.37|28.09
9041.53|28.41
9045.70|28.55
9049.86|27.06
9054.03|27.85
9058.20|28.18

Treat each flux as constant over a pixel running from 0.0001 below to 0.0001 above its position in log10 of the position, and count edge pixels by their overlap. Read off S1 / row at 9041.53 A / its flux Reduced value 28.41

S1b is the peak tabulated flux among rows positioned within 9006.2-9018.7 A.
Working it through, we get 27.38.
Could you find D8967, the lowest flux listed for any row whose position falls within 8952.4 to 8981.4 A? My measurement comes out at 27.8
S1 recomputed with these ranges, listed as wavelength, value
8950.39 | 28.52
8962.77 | 28.69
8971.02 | 28.21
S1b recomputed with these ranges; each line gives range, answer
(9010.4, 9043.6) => 28.53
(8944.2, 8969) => 29.01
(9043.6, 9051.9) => 28.55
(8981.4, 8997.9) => 29.88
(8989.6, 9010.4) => 28.5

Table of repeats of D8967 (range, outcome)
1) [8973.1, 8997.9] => 28.16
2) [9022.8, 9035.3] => 27.19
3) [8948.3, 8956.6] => 28.52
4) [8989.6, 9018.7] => 26.27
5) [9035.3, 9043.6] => 28.09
